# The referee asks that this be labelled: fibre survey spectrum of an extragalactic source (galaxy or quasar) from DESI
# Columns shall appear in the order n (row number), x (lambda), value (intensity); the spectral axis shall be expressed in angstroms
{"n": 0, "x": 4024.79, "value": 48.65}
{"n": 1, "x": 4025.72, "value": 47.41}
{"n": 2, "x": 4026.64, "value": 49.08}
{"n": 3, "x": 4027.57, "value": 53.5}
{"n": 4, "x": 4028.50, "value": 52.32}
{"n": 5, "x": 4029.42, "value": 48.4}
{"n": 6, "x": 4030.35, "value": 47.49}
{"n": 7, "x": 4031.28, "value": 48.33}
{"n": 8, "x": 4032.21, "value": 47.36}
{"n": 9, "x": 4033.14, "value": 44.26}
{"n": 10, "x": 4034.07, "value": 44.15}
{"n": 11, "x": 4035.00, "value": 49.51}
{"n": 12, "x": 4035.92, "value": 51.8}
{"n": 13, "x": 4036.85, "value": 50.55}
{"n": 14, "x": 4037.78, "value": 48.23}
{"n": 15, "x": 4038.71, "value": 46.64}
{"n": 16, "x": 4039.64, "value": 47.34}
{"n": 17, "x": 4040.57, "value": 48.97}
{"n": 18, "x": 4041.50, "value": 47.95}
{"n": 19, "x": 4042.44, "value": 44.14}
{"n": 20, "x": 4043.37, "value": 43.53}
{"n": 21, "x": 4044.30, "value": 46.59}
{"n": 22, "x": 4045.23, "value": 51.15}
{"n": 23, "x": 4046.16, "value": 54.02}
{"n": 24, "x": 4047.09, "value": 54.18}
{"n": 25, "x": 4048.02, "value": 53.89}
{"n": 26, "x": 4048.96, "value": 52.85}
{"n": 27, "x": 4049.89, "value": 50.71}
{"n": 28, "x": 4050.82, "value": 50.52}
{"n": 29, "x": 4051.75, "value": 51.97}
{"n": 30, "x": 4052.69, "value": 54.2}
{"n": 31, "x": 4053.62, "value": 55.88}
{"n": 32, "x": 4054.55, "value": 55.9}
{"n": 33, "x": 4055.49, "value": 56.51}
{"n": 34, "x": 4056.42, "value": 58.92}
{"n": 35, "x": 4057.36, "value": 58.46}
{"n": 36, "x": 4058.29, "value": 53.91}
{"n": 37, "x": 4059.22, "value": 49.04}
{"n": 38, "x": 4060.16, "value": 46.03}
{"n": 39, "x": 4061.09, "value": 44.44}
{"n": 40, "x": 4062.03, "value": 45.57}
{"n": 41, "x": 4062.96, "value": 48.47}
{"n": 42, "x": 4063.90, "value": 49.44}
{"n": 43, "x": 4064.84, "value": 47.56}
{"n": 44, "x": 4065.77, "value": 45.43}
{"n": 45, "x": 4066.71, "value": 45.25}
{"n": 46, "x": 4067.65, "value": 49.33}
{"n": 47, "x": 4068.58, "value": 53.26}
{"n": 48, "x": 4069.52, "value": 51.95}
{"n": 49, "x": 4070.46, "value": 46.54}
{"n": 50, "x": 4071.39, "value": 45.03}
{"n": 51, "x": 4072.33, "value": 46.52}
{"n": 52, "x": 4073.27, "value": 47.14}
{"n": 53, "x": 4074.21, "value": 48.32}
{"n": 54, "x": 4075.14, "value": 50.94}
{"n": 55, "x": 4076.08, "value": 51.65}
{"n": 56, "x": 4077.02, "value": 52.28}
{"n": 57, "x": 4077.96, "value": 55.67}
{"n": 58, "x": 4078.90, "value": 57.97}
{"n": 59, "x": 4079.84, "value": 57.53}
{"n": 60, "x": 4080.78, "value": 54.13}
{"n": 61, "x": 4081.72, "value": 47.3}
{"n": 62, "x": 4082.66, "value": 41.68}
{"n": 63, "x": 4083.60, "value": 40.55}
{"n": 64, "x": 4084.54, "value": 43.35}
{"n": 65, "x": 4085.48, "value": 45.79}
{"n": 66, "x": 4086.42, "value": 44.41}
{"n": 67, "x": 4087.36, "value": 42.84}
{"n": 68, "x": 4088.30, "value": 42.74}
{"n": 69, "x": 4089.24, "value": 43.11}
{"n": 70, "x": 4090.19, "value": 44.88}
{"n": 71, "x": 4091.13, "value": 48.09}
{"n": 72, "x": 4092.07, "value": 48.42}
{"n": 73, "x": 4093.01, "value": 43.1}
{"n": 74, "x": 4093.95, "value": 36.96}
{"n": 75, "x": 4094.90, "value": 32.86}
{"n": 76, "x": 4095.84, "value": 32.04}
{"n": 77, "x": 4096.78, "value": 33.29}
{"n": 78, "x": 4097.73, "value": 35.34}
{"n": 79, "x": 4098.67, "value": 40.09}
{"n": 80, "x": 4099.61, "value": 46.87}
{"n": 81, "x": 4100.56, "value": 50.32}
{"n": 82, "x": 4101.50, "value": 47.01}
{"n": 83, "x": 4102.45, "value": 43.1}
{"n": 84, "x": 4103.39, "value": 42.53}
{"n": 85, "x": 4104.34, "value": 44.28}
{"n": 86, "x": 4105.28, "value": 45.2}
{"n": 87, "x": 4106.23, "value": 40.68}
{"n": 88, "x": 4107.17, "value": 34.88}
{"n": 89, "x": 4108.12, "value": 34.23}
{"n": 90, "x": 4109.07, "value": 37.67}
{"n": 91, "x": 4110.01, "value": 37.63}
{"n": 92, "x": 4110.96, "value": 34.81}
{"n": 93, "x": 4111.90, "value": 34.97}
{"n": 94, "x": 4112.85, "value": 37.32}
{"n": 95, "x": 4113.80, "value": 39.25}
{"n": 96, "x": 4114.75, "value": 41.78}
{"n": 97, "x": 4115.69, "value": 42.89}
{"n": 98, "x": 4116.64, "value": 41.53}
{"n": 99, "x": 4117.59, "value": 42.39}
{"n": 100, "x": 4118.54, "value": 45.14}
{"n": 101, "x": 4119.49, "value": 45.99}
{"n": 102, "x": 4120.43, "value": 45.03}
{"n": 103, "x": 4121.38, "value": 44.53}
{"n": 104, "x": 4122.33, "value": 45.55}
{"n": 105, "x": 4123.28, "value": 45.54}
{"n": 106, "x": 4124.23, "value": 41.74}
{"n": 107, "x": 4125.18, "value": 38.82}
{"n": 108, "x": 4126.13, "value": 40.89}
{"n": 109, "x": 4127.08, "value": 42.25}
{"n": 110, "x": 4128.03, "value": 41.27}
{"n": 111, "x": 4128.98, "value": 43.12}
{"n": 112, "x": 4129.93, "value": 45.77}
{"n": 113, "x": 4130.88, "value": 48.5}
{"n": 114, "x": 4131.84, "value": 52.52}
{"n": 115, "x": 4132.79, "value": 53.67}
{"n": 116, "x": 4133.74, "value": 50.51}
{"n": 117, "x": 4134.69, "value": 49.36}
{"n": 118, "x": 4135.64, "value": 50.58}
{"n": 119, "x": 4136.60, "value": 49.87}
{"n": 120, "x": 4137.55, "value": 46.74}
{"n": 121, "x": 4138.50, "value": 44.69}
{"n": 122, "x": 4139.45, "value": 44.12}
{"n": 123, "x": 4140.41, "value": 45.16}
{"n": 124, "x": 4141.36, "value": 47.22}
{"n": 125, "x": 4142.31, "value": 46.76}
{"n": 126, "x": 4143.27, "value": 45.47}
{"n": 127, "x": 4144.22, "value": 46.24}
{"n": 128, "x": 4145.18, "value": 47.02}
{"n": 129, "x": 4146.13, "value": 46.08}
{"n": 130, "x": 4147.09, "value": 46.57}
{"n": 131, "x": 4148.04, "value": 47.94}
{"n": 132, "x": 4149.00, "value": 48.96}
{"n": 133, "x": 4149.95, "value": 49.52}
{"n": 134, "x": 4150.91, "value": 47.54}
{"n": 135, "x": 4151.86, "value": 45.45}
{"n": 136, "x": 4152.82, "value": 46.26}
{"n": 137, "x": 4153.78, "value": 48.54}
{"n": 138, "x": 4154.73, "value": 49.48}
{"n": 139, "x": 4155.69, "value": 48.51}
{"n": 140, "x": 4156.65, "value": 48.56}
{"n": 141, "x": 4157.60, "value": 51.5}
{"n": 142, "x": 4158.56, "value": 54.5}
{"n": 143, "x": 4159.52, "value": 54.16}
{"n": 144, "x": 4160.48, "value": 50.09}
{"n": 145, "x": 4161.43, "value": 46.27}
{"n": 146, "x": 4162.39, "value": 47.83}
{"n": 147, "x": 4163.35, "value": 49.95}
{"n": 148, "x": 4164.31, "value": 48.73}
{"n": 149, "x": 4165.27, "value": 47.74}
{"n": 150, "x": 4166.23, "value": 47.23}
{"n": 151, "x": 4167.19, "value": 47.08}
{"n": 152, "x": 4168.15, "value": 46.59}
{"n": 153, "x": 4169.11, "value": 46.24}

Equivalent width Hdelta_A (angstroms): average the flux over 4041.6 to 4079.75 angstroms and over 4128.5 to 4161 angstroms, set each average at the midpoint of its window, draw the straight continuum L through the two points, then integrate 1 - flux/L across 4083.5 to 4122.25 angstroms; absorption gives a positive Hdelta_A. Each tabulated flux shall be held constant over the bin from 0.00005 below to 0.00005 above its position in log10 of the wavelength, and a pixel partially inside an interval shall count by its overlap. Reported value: 6.27 angstroms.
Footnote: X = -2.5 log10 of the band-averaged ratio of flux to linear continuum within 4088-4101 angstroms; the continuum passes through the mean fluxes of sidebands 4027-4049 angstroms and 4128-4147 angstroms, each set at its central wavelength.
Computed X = 0.17 mag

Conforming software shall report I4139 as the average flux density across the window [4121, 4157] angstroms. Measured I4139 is 46.6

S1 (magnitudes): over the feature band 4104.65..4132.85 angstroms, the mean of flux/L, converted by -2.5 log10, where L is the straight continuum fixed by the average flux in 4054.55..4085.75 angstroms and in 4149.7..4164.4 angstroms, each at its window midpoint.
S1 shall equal 0.175 mag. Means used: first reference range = 49.7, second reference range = 49.2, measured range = 42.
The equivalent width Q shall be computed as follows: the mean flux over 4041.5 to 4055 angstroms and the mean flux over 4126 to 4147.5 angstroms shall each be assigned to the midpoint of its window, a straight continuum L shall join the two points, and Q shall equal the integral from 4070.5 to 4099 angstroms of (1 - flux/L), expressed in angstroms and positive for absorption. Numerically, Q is 2.47 angstroms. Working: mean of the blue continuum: 51.3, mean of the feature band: 45.2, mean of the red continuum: 46.8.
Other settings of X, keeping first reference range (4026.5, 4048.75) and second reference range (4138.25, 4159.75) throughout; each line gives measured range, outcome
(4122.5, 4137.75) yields 0.04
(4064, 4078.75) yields -0.02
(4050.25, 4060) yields -0.12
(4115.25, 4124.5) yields 0.09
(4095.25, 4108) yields 0.18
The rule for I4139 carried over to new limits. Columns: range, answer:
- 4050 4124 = 45.7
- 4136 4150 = 46.8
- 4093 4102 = 39.6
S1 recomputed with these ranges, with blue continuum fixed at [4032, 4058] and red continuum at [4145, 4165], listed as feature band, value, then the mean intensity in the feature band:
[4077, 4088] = 0.038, 48.4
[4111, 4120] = 0.204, 41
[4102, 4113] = 0.262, 39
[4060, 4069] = 0.065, 47.5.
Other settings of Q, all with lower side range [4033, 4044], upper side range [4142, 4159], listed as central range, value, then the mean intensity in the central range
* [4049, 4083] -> -2.3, 50.8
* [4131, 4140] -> -0.2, 49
